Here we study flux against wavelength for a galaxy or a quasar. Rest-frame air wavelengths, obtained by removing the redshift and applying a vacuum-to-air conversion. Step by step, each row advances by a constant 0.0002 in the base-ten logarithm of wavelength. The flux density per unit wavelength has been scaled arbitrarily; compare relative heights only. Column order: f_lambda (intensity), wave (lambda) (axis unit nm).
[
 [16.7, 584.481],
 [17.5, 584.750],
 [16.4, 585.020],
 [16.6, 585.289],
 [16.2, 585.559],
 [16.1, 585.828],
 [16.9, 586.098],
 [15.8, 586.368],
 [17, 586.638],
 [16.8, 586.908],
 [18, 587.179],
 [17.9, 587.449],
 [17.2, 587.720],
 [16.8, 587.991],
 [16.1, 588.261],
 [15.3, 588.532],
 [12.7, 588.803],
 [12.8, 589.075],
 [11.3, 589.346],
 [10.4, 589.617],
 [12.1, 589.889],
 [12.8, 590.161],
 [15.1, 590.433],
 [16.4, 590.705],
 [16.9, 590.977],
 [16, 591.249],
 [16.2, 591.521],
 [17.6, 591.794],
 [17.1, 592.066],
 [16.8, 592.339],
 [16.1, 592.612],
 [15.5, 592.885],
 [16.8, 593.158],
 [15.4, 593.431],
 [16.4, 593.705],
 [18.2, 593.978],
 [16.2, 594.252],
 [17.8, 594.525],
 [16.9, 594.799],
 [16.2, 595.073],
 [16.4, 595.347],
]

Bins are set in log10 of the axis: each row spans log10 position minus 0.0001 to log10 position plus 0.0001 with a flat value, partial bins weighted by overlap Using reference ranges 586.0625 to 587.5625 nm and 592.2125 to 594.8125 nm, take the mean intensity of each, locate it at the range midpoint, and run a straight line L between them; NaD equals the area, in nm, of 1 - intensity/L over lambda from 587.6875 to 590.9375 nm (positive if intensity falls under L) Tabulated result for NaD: 0.54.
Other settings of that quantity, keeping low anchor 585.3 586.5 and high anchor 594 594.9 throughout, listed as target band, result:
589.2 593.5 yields 0.43 nm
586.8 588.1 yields -0.07 nm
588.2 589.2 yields 0.15 nm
